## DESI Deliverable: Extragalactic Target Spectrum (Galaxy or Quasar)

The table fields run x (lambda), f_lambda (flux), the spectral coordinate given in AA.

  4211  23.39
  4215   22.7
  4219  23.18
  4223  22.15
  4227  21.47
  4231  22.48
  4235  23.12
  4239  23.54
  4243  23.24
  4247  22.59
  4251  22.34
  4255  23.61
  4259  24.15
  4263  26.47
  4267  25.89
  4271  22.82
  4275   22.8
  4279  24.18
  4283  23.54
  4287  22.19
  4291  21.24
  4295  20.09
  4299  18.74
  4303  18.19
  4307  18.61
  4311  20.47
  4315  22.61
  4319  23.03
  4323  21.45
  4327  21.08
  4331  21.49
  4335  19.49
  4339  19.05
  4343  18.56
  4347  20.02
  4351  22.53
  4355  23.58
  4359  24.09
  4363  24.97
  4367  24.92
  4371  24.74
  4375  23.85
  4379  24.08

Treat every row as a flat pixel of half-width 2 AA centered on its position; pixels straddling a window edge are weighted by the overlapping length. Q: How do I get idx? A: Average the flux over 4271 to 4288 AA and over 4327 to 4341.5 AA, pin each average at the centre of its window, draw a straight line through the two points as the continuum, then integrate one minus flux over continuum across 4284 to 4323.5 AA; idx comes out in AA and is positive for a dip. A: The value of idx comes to 2.0 AA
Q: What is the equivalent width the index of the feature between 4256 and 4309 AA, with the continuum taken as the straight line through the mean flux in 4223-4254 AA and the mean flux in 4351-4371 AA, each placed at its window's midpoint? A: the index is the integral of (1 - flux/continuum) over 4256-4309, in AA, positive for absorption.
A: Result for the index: 2.21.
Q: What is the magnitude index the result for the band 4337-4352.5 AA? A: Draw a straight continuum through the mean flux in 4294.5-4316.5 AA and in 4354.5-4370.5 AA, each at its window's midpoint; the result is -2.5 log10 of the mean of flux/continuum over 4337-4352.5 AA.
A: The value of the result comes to 0.155 mag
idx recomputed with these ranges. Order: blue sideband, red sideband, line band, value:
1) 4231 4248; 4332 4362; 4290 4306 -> 1.9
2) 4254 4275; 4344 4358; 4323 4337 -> 1.1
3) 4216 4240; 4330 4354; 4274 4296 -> -1.0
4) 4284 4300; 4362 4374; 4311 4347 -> 3.1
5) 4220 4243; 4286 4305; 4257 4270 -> -2.4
